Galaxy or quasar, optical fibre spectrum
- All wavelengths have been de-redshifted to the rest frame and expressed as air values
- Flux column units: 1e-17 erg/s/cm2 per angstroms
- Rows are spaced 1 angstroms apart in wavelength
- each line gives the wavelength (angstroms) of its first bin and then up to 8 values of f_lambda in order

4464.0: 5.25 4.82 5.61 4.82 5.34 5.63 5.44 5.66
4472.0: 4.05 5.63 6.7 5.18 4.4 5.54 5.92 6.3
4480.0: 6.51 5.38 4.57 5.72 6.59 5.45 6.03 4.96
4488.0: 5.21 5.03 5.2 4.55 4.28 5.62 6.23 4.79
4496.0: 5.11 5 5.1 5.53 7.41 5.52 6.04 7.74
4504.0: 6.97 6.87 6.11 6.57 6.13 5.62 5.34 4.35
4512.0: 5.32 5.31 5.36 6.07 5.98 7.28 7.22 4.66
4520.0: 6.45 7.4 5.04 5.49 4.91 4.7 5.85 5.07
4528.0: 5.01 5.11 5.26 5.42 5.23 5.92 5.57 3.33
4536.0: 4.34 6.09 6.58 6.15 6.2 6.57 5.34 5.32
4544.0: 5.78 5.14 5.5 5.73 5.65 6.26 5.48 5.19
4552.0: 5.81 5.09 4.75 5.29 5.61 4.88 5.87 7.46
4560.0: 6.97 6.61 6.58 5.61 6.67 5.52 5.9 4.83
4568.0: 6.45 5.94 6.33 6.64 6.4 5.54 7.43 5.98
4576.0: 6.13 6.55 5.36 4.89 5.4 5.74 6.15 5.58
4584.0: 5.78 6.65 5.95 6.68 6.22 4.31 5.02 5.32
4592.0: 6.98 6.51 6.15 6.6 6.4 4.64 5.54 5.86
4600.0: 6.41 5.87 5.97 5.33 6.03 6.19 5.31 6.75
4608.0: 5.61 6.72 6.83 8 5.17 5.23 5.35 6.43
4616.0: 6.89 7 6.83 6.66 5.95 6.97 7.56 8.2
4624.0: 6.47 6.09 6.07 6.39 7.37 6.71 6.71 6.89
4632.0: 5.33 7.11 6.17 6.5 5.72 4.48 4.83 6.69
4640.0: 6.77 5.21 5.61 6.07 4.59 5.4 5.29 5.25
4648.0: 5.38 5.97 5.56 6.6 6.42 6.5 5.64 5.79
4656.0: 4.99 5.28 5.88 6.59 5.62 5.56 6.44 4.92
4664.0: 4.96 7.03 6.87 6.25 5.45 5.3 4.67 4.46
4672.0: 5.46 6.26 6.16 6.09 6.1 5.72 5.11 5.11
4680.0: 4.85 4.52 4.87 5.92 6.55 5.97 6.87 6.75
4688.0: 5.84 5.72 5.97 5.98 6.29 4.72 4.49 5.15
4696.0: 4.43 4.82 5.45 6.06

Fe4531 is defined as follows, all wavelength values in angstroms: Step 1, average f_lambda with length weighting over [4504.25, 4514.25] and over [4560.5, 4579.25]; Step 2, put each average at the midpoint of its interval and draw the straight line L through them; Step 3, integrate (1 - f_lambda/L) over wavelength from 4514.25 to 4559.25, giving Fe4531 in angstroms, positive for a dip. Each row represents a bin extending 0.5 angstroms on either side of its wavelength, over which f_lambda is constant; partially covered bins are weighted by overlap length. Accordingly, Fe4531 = 2.2 angstroms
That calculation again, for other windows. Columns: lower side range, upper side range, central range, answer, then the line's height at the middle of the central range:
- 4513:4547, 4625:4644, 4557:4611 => -1.7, 5.87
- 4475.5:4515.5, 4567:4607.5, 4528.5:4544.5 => 0.8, 5.79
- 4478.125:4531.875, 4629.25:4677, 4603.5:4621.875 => -1.9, 5.77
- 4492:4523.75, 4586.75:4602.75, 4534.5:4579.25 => 0.5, 5.89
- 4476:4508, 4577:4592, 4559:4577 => -1.7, 5.72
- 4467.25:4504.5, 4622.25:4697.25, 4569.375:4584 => -0.8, 5.7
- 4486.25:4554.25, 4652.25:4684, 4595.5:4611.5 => -1.3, 5.63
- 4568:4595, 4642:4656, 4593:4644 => -3.4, 5.84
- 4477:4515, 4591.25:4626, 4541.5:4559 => 1.4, 5.97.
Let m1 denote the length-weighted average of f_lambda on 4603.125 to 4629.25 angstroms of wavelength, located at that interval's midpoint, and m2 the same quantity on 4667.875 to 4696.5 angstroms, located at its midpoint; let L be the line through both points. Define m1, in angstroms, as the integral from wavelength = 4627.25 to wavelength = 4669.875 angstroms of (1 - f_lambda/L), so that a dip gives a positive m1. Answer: 0.9 angstroms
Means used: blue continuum 6.47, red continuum 5.55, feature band 5.89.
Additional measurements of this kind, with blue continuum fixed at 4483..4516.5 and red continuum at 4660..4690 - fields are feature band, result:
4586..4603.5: -0.5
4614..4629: -2.7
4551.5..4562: -0.3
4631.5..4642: -0.3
